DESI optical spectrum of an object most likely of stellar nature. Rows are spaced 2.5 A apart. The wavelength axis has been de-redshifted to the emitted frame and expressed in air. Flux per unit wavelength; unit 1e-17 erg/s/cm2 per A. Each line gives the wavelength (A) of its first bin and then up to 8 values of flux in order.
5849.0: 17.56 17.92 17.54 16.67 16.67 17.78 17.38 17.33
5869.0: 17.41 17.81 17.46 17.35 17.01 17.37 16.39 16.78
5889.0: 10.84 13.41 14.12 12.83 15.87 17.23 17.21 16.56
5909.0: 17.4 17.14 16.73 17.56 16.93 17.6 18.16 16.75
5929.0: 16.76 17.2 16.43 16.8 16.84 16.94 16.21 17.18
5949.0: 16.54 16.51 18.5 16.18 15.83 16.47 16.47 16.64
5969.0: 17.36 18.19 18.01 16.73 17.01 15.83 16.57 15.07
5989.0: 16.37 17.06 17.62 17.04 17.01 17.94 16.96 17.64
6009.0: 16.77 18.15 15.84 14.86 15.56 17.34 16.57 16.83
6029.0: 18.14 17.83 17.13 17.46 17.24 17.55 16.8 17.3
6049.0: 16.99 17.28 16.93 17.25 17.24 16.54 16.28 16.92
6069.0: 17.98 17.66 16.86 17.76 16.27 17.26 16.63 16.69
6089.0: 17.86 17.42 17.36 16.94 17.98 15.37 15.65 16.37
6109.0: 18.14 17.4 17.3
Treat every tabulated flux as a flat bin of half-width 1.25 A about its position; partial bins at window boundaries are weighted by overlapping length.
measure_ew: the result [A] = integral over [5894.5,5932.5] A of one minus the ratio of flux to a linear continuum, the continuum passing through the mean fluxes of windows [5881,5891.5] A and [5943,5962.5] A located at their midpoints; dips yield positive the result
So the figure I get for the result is -2.6 A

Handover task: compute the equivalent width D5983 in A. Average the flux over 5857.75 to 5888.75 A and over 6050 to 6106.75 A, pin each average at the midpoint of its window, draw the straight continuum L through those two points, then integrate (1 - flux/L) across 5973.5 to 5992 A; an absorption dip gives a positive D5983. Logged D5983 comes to 0.5 A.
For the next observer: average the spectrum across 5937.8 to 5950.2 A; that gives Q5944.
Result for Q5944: 16.7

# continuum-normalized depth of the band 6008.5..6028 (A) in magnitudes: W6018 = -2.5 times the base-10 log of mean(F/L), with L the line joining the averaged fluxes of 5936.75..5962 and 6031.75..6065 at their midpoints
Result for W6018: 0.03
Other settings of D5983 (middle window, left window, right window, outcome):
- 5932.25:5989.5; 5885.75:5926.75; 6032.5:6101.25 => -1.1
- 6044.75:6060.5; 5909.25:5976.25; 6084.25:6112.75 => -0.1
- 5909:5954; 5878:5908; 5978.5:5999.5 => -3.1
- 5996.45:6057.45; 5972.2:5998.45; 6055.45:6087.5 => -0.6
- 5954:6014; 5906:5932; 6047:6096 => 0.8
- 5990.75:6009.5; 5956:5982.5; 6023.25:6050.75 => -0.3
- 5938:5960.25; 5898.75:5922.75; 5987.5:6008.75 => 0.5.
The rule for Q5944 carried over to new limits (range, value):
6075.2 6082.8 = 17.1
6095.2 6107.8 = 16.5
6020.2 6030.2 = 17.2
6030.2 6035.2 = 17.5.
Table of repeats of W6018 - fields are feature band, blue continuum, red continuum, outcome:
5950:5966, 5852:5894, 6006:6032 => 0.002 mag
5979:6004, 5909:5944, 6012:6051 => 0.014 mag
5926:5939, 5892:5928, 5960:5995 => -0.012 mag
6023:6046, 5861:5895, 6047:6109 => -0.028 mag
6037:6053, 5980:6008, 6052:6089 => -0.014 mag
